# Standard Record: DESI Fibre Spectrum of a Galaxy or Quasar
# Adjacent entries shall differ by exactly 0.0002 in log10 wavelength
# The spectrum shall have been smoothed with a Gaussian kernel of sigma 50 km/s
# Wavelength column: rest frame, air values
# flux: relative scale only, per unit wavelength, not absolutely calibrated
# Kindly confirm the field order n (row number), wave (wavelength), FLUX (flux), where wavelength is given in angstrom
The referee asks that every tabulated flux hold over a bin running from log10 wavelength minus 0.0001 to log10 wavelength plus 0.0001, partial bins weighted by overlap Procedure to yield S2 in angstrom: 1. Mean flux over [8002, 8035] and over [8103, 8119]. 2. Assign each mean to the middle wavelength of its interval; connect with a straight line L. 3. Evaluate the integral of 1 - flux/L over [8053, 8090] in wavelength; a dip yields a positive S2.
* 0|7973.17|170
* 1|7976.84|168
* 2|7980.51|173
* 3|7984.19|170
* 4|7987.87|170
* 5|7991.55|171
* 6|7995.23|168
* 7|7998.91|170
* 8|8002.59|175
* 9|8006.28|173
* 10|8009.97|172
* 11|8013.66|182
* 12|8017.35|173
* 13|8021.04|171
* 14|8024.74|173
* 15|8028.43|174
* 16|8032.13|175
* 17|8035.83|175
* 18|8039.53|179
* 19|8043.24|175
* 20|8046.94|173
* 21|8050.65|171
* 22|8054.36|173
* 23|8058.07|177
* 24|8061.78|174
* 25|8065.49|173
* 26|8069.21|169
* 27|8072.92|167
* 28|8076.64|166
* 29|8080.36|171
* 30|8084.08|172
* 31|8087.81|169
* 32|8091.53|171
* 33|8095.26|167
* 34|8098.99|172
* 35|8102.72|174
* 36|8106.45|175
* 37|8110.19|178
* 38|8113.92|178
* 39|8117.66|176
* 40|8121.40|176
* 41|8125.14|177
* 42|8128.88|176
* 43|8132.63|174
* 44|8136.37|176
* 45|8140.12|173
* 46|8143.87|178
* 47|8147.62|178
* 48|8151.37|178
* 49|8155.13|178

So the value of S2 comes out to 0.9 angstrom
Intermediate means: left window 174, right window 176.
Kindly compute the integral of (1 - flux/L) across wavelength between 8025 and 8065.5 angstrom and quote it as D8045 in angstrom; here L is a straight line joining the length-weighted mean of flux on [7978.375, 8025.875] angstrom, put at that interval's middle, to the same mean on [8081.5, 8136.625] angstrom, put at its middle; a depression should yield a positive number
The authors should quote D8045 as -0.3 angstrom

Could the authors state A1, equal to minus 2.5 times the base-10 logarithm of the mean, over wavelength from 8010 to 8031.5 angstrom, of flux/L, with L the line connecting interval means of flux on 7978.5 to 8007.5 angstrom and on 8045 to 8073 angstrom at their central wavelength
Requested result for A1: -0.02 mag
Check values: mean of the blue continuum 171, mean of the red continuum 173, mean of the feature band 174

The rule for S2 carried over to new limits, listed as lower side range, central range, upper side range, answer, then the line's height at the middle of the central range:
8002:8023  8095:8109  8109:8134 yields 0.3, 176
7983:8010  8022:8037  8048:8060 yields -0.1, 173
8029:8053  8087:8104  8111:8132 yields 0.5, 176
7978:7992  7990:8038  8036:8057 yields -0.2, 172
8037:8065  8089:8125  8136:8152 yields 0.3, 176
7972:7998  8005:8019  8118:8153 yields -0.3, 171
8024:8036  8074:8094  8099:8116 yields 0.7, 175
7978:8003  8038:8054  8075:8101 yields -0.4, 170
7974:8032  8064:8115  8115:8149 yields 1.0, 175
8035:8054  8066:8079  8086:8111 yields 0.4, 173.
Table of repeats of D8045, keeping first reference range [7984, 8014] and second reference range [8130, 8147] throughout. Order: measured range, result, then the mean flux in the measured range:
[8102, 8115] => -0.12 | 176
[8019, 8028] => 0.01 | 172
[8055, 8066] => -0.07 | 175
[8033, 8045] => -0.23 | 176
